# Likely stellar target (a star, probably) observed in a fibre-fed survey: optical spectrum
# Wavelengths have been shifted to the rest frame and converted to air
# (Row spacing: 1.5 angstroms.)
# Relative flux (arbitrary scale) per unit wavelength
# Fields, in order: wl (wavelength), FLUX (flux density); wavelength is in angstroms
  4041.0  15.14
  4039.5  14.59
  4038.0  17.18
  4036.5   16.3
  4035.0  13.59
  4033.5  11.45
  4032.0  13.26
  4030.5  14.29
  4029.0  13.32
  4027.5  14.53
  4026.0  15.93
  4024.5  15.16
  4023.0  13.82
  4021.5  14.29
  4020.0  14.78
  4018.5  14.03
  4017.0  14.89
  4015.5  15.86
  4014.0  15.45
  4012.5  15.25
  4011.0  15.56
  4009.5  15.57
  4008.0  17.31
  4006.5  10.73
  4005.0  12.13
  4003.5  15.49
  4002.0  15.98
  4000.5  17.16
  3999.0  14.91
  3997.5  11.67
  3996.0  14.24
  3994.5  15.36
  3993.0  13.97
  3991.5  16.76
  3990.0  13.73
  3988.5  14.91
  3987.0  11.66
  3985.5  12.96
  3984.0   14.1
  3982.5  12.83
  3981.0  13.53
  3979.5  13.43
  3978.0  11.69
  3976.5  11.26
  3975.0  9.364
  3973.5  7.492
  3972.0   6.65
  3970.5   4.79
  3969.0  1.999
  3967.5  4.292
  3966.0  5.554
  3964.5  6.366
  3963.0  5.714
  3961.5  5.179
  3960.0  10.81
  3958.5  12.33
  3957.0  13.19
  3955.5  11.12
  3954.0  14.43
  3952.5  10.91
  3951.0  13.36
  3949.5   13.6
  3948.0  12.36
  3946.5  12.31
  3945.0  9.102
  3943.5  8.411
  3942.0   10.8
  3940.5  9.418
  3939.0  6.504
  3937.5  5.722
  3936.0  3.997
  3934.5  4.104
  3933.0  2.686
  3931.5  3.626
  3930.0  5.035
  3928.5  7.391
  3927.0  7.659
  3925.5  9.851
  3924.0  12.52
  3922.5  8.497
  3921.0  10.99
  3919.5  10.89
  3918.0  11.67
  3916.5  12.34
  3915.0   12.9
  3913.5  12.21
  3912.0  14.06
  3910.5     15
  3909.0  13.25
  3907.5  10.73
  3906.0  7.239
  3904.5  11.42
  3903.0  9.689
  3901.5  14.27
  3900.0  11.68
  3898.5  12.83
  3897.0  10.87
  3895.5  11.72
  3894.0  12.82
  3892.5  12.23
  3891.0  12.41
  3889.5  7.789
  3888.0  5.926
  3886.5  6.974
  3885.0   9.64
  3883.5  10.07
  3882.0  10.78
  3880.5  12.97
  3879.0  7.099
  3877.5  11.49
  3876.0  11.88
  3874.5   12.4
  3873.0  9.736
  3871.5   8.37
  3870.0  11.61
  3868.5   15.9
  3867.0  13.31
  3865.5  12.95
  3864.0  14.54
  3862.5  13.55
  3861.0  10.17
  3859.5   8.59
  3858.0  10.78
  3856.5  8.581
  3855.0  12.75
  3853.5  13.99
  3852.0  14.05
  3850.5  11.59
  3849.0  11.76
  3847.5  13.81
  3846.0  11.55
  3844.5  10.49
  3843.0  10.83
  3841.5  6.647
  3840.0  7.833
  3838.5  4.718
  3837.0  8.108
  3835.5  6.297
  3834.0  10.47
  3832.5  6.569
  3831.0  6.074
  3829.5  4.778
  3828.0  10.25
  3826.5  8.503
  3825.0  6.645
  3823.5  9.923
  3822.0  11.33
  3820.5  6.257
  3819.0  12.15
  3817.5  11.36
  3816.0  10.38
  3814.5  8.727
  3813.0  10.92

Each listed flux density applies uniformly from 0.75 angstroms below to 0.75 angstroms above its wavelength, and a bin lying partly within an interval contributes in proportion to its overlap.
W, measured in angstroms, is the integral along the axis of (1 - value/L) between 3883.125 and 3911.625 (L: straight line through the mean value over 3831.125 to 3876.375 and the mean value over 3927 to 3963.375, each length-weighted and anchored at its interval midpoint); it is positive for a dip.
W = -3.3 angstroms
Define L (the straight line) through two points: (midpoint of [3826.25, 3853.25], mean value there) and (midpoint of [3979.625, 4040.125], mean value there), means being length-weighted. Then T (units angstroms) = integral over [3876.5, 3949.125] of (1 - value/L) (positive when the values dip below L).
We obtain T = 9.46 angstroms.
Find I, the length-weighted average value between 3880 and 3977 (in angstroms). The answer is 9.58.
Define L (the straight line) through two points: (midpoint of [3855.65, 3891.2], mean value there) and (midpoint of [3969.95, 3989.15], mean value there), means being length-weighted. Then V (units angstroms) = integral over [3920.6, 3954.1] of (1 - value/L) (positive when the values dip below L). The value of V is 7.0 angstroms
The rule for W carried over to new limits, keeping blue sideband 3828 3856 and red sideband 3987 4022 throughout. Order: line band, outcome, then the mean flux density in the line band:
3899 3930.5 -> 2.3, 11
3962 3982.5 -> 8.6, 8.01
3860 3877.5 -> -2.9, 12.1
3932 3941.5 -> 5.4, 5.5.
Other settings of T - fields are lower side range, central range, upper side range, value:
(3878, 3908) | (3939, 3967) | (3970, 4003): 4.2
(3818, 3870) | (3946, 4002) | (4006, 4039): 9.2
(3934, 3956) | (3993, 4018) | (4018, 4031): -2.7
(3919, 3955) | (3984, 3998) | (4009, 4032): -1.4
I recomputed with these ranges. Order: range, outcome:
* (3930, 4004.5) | 10.4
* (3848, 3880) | 11.7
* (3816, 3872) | 10.2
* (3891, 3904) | 12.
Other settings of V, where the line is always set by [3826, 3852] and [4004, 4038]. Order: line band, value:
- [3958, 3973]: 7.62 angstroms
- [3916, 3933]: 4.03 angstroms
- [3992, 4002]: -0.68 angstroms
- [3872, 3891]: 0.82 angstroms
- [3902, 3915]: -0.83 angstroms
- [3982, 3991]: -0.01 angstroms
